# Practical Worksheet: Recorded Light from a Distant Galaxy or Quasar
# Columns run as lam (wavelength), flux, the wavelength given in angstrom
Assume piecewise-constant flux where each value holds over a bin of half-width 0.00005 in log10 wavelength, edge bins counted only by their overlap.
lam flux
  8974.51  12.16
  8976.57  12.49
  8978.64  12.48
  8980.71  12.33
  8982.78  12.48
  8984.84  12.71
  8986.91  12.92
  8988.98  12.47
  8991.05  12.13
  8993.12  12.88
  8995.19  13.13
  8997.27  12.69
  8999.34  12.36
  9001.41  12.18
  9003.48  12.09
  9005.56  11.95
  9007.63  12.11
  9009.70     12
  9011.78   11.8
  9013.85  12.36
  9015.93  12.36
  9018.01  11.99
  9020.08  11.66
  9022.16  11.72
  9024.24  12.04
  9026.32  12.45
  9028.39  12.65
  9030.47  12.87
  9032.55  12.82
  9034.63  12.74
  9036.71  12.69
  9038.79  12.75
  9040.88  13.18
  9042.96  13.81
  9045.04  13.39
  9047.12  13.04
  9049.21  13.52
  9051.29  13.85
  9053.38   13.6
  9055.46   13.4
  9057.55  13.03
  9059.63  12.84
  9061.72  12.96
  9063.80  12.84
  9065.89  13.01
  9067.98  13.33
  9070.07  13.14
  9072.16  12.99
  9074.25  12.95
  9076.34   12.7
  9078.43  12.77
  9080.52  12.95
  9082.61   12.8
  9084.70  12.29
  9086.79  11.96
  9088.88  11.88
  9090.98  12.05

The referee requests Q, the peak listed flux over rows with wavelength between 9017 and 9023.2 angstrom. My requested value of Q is 11.99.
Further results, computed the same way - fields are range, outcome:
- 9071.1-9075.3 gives 12.99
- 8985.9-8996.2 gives 13.13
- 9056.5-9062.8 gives 13.03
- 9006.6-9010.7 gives 12.11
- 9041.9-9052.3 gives 13.85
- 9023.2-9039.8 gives 12.87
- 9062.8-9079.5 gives 13.33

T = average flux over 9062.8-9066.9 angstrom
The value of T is 12.9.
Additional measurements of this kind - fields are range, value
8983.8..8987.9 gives 12.8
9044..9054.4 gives 13.5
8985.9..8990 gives 12.7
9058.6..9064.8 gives 12.9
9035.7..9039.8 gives 12.7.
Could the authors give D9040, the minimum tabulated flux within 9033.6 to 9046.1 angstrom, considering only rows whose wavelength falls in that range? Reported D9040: 12.69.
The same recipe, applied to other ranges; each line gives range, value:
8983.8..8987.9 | 12.71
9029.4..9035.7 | 12.74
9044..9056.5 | 13.04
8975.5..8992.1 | 12.13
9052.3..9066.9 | 12.84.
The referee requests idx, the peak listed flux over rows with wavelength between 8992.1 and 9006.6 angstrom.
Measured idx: 13.13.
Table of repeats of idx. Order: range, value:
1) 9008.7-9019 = 12.36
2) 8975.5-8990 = 12.92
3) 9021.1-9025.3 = 12.04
